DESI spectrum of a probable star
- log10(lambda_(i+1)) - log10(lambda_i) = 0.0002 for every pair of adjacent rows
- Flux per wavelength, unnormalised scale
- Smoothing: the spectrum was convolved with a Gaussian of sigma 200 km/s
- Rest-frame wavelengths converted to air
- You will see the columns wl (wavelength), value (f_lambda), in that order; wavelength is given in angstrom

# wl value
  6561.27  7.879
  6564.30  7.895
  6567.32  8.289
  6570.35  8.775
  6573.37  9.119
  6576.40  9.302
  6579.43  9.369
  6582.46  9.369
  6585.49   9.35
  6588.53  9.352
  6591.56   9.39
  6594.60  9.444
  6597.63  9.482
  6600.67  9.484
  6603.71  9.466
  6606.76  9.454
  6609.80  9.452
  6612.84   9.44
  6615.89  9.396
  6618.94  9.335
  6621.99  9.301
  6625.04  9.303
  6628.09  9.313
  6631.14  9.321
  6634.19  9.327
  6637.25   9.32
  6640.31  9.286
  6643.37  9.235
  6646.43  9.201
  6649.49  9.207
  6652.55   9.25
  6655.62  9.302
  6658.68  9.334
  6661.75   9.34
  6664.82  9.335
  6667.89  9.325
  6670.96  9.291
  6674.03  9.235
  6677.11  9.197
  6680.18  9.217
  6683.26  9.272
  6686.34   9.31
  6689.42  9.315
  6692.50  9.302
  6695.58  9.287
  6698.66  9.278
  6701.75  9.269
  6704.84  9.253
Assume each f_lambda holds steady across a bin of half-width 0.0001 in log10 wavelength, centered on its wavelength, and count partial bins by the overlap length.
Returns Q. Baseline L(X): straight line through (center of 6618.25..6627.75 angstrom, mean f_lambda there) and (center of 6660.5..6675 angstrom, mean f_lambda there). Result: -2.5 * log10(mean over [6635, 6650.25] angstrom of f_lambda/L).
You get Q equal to 0.01 mag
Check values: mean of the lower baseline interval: 9.31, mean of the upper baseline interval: 9.31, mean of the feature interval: 9.25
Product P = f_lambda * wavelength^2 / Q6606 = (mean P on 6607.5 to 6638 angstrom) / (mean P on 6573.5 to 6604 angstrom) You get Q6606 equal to 1.0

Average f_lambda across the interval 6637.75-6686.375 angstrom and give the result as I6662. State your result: 9.27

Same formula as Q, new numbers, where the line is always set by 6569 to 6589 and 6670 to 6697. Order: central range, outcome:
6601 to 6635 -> -0.016 mag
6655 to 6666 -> -0.008 mag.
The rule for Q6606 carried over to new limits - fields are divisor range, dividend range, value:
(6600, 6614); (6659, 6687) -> 1.00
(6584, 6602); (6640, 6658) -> 1.00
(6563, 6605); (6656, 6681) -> 1.04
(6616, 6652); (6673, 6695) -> 1.01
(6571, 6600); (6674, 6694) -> 1.02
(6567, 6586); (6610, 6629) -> 1.04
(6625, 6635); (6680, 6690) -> 1.01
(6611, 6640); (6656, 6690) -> 1.01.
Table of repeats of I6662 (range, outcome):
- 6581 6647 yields 9.37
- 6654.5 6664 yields 9.33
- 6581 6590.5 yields 9.36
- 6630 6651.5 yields 9.27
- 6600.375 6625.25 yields 9.4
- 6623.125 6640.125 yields 9.32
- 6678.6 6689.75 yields 9.28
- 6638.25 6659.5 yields 9.26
